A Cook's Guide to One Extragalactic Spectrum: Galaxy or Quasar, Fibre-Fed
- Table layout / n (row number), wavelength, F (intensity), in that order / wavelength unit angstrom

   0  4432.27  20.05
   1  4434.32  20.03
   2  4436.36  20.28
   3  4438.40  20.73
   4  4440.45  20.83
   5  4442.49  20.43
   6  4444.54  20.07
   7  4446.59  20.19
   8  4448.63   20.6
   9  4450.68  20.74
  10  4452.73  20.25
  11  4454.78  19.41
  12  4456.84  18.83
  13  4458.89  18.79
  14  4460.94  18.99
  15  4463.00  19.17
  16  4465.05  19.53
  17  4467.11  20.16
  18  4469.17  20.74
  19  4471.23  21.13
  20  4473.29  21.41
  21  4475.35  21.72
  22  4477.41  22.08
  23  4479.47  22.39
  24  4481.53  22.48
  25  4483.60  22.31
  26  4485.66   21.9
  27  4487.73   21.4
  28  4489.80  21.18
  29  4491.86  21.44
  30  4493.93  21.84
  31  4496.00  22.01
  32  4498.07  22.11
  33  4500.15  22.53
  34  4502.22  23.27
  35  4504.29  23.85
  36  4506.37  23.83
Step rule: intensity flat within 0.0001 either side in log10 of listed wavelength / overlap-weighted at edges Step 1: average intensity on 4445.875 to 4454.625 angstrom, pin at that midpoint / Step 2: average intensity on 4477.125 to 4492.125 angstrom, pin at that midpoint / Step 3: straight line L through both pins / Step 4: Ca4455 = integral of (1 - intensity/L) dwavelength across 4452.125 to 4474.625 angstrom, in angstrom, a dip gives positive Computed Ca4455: 1.2 angstrom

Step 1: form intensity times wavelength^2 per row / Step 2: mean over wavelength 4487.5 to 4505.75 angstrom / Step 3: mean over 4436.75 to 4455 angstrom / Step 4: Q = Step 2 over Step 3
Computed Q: 1.12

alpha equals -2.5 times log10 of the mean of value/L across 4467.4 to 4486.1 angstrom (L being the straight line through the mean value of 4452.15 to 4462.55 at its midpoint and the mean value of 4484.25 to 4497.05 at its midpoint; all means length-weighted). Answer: -0.056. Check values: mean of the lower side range 19.2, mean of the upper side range 21.7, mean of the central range 21.7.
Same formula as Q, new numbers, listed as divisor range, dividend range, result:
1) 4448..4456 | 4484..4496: 1.09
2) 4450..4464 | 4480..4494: 1.14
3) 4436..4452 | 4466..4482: 1.06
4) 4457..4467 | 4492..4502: 1.17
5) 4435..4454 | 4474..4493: 1.09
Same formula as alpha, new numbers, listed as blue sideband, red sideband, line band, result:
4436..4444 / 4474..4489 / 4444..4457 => 0.044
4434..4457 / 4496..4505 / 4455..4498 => 0.037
